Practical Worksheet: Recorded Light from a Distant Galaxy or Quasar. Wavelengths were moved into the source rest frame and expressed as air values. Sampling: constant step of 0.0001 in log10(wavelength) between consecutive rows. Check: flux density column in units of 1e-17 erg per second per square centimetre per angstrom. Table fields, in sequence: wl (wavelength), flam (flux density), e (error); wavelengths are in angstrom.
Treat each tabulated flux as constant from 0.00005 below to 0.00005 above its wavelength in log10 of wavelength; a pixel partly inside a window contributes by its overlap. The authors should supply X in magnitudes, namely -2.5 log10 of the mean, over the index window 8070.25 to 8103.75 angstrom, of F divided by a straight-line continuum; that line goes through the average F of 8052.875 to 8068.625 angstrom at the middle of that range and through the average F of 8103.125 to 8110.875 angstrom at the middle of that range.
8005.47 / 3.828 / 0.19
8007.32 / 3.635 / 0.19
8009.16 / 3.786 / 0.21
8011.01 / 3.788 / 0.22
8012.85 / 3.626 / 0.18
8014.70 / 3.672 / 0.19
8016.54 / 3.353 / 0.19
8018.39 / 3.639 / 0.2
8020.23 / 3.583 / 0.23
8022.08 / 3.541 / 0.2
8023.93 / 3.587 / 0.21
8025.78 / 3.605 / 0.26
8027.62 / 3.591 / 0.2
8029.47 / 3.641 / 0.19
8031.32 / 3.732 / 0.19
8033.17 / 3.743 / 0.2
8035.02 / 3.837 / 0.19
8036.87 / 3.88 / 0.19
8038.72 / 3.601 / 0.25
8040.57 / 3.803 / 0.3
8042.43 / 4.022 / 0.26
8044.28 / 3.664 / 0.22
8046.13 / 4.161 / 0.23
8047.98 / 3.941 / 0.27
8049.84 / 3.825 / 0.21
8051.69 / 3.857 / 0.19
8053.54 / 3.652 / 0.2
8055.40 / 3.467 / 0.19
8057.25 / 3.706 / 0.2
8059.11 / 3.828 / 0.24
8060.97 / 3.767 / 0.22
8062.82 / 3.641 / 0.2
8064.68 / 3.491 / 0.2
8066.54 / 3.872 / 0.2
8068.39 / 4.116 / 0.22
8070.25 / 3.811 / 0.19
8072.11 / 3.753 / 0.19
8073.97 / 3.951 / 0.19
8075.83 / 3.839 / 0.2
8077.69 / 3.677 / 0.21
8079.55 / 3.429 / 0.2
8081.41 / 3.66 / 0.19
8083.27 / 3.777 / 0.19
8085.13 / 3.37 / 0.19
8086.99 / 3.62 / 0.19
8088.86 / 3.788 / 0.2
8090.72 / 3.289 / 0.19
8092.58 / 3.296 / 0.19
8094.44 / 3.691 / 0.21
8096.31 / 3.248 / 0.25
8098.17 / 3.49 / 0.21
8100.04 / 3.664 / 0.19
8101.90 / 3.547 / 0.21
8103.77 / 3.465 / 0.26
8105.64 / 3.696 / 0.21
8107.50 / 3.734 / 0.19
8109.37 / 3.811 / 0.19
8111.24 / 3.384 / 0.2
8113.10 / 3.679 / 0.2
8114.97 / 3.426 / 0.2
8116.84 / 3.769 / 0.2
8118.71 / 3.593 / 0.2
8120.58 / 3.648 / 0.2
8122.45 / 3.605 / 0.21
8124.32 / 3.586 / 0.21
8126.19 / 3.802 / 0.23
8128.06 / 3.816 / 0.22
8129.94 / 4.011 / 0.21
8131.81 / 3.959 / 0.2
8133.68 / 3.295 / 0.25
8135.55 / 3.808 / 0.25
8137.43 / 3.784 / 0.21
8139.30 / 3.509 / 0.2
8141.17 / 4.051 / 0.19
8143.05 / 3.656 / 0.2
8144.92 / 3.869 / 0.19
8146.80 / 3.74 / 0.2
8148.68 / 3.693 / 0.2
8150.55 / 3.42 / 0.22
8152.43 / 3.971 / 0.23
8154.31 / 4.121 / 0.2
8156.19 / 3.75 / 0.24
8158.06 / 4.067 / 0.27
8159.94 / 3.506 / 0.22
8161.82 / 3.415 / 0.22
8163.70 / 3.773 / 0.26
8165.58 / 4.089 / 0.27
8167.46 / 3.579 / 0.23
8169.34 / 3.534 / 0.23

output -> 0.03 mag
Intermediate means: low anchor 3.71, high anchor 3.66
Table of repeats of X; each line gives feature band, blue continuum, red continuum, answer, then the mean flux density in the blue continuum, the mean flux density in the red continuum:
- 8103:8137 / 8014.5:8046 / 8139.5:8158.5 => 0.03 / 3.69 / 3.82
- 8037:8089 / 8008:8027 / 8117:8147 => -0.03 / 3.62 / 3.73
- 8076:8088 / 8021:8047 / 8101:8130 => 0.02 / 3.74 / 3.65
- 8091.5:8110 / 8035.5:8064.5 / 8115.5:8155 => 0.06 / 3.78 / 3.74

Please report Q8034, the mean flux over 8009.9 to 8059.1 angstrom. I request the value 3.71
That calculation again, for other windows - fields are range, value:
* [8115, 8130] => 3.69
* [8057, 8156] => 3.68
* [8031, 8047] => 3.83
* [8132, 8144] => 3.7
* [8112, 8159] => 3.74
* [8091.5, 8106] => 3.5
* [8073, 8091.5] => 3.64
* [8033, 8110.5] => 3.7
